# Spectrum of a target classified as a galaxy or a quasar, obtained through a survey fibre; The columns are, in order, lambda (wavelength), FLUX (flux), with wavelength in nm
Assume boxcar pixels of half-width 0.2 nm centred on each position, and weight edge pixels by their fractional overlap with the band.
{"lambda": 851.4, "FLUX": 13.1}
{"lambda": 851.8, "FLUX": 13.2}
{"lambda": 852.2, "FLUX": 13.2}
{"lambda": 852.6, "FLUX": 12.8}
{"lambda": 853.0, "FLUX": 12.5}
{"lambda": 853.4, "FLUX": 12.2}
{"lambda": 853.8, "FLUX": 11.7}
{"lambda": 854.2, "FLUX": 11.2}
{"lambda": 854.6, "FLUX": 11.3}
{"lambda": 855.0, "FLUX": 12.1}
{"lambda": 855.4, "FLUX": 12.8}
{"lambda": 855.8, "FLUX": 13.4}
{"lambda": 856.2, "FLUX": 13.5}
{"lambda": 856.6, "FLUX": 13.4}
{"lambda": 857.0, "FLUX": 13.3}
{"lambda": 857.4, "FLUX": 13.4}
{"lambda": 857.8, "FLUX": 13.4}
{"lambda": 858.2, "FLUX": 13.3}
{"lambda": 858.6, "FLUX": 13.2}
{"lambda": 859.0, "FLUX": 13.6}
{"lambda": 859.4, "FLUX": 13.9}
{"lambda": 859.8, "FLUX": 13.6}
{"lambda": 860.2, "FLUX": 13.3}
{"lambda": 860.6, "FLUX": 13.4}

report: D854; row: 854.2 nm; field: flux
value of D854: 11.2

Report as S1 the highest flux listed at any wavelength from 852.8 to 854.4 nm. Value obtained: 12.5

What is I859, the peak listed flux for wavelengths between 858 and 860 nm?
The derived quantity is 13.9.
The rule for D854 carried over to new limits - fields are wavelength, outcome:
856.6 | 13.4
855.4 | 12.8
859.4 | 13.9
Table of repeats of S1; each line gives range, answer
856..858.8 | 13.5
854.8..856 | 13.4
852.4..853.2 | 12.8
